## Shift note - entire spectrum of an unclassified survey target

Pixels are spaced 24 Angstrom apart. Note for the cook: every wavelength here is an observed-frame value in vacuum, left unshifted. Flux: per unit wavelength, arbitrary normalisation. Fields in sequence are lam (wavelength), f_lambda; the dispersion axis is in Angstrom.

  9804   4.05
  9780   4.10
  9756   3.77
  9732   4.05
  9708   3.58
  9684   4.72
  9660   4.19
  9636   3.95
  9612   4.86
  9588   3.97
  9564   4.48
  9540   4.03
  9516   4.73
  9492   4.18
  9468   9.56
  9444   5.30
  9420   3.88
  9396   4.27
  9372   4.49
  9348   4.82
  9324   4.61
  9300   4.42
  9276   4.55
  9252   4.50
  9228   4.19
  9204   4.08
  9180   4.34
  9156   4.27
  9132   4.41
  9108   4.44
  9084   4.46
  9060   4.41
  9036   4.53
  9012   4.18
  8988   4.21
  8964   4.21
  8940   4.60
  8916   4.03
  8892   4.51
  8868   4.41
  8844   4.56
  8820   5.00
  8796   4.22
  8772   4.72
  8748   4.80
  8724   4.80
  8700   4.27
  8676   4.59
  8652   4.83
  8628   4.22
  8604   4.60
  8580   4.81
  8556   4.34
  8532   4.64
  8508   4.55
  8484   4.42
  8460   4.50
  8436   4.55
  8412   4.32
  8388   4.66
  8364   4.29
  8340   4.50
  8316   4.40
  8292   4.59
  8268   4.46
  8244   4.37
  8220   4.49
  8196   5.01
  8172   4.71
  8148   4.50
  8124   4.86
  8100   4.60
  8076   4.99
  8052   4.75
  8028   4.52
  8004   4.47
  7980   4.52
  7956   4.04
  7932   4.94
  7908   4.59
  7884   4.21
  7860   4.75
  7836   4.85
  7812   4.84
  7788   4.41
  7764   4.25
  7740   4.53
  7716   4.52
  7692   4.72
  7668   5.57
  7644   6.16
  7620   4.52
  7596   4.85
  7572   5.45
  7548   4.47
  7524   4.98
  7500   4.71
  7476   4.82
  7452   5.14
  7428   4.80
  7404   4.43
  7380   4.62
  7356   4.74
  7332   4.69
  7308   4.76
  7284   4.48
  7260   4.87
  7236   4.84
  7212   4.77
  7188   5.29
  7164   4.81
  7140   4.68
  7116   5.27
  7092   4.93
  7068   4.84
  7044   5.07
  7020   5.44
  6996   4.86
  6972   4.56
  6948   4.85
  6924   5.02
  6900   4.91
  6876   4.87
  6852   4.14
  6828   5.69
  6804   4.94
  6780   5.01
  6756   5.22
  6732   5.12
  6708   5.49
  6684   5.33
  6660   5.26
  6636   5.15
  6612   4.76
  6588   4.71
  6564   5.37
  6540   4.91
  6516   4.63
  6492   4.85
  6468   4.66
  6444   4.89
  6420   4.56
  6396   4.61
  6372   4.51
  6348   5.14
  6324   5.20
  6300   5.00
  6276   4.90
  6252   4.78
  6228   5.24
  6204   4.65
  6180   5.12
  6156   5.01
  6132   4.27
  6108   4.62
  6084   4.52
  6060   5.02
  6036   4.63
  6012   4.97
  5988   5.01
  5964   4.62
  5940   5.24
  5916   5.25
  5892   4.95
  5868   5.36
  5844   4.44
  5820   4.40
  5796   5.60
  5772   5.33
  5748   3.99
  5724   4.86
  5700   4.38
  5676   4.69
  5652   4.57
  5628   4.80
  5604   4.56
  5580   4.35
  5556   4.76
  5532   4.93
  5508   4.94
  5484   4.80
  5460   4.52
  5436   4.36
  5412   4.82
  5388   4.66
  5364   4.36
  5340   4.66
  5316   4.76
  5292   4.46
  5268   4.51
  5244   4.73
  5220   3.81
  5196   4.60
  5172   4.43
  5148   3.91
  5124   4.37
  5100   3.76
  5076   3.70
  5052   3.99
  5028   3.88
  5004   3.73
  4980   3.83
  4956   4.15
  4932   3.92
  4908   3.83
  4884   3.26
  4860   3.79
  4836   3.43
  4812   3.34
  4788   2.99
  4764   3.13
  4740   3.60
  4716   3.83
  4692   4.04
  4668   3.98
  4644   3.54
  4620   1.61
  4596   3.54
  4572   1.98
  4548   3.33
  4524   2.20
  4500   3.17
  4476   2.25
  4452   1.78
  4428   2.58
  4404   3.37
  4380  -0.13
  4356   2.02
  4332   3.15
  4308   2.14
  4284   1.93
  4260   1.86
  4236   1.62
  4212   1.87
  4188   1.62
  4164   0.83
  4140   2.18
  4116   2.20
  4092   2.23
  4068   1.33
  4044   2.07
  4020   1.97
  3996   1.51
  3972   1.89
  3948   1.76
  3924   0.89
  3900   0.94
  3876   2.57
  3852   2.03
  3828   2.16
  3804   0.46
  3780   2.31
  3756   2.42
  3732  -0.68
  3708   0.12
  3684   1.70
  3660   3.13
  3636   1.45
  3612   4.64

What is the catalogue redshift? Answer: 0.16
